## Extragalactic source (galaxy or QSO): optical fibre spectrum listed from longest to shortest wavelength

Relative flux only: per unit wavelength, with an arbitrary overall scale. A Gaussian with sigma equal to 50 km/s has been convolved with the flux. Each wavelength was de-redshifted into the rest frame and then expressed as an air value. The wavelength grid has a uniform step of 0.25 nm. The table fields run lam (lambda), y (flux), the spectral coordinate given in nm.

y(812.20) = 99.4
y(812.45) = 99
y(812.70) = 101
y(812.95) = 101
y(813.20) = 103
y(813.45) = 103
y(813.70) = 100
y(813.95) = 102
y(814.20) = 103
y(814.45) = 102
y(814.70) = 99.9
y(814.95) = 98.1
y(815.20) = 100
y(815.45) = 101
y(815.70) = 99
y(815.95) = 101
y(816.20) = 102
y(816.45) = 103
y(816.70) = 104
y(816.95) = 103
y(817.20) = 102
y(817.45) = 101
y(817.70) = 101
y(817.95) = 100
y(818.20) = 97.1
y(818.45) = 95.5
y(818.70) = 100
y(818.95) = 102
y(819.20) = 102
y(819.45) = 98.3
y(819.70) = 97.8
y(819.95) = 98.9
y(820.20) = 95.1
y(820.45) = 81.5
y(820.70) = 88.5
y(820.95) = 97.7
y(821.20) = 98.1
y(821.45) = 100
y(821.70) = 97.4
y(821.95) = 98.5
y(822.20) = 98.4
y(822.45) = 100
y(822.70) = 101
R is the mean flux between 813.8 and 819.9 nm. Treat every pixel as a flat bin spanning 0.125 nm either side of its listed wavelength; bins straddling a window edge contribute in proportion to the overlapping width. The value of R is 101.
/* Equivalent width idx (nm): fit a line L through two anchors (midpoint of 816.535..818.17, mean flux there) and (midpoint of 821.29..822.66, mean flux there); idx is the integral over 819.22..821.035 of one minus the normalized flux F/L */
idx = 0.10 nm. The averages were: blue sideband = 102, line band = 94.4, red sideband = 99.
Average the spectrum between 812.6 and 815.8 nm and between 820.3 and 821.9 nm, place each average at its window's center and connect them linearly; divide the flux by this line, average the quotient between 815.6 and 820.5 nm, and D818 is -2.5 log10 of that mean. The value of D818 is -0.03 mag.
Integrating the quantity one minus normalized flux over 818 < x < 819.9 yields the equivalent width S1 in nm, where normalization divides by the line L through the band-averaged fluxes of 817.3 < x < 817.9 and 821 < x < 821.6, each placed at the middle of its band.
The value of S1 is 0.02 nm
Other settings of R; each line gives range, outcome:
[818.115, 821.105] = 96.2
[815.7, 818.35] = 101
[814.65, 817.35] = 101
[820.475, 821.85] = 95.3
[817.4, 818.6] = 98.8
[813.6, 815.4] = 101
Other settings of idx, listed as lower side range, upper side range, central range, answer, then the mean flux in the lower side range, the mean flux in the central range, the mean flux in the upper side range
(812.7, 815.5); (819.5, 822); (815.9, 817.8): -0.07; 101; 102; 95.3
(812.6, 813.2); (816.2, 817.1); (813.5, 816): 0.04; 101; 101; 103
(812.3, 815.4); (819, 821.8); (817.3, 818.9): -0.02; 101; 99.3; 96.1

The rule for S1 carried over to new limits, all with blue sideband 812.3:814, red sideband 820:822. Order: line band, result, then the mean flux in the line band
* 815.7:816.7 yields -0.03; 102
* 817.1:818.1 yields -0.03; 101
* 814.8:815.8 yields 0.00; 99.5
